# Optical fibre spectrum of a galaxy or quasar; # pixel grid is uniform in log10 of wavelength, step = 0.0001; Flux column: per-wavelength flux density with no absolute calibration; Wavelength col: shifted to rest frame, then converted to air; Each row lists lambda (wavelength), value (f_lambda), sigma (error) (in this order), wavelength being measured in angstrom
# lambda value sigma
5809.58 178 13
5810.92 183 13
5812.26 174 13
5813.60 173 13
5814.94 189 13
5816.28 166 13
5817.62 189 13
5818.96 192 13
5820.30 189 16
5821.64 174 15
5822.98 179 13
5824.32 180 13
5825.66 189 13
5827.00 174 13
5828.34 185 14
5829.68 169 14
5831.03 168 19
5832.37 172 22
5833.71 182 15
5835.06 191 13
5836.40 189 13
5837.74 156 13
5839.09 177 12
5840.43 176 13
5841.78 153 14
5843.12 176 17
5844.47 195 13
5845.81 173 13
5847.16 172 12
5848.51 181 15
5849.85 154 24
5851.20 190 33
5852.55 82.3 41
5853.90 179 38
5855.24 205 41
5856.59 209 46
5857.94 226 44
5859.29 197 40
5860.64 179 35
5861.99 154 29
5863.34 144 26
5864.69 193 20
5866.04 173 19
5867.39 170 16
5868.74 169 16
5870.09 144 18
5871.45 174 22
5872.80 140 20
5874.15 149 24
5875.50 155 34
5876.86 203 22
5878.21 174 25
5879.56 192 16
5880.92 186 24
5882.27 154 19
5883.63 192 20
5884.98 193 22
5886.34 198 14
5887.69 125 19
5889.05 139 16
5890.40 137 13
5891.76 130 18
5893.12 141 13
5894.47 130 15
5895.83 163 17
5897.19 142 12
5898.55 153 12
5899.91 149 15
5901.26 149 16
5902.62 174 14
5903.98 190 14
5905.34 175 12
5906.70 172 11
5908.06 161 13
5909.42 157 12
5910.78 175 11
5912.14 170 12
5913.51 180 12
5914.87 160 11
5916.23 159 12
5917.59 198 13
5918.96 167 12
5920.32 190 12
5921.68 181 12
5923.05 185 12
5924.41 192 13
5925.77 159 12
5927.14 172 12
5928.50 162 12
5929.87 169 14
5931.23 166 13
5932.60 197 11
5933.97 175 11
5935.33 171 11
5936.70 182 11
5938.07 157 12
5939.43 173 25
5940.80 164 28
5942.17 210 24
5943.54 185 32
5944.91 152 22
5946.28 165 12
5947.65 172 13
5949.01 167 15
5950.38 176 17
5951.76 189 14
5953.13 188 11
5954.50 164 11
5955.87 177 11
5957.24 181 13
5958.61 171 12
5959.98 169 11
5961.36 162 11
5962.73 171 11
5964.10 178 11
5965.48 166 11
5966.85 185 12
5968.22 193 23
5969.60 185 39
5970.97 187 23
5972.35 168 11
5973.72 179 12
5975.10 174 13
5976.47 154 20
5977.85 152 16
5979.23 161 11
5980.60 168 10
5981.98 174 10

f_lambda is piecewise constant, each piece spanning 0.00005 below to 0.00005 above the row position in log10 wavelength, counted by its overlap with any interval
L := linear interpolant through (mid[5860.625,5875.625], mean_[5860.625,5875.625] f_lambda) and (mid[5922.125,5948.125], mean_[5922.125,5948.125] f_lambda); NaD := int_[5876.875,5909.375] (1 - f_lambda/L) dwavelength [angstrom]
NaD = 0.7 angstrom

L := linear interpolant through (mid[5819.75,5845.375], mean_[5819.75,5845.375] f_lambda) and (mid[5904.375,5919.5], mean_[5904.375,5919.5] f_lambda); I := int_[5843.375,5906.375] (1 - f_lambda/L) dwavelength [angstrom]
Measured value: 2.4 angstrom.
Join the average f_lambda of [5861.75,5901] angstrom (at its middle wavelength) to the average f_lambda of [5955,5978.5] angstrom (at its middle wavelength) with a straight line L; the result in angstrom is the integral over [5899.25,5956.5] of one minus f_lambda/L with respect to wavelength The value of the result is -1.9 angstrom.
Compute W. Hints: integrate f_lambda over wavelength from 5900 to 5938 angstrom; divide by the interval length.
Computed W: 173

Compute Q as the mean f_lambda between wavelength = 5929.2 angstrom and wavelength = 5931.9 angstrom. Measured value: 168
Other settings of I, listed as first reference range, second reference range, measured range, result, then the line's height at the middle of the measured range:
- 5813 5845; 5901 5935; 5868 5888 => 0.6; 176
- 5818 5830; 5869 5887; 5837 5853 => 1.1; 179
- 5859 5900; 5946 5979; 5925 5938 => -0.2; 170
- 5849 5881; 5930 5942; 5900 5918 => 0.4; 174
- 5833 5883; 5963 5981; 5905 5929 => 0.0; 173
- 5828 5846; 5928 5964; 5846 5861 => -0.3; 175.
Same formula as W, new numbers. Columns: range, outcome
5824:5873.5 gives 174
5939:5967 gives 174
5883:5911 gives 159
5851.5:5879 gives 171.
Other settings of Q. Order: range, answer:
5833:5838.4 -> 180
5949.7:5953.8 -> 184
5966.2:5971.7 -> 187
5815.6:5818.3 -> 177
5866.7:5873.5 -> 159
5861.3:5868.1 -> 167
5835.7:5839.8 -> 174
